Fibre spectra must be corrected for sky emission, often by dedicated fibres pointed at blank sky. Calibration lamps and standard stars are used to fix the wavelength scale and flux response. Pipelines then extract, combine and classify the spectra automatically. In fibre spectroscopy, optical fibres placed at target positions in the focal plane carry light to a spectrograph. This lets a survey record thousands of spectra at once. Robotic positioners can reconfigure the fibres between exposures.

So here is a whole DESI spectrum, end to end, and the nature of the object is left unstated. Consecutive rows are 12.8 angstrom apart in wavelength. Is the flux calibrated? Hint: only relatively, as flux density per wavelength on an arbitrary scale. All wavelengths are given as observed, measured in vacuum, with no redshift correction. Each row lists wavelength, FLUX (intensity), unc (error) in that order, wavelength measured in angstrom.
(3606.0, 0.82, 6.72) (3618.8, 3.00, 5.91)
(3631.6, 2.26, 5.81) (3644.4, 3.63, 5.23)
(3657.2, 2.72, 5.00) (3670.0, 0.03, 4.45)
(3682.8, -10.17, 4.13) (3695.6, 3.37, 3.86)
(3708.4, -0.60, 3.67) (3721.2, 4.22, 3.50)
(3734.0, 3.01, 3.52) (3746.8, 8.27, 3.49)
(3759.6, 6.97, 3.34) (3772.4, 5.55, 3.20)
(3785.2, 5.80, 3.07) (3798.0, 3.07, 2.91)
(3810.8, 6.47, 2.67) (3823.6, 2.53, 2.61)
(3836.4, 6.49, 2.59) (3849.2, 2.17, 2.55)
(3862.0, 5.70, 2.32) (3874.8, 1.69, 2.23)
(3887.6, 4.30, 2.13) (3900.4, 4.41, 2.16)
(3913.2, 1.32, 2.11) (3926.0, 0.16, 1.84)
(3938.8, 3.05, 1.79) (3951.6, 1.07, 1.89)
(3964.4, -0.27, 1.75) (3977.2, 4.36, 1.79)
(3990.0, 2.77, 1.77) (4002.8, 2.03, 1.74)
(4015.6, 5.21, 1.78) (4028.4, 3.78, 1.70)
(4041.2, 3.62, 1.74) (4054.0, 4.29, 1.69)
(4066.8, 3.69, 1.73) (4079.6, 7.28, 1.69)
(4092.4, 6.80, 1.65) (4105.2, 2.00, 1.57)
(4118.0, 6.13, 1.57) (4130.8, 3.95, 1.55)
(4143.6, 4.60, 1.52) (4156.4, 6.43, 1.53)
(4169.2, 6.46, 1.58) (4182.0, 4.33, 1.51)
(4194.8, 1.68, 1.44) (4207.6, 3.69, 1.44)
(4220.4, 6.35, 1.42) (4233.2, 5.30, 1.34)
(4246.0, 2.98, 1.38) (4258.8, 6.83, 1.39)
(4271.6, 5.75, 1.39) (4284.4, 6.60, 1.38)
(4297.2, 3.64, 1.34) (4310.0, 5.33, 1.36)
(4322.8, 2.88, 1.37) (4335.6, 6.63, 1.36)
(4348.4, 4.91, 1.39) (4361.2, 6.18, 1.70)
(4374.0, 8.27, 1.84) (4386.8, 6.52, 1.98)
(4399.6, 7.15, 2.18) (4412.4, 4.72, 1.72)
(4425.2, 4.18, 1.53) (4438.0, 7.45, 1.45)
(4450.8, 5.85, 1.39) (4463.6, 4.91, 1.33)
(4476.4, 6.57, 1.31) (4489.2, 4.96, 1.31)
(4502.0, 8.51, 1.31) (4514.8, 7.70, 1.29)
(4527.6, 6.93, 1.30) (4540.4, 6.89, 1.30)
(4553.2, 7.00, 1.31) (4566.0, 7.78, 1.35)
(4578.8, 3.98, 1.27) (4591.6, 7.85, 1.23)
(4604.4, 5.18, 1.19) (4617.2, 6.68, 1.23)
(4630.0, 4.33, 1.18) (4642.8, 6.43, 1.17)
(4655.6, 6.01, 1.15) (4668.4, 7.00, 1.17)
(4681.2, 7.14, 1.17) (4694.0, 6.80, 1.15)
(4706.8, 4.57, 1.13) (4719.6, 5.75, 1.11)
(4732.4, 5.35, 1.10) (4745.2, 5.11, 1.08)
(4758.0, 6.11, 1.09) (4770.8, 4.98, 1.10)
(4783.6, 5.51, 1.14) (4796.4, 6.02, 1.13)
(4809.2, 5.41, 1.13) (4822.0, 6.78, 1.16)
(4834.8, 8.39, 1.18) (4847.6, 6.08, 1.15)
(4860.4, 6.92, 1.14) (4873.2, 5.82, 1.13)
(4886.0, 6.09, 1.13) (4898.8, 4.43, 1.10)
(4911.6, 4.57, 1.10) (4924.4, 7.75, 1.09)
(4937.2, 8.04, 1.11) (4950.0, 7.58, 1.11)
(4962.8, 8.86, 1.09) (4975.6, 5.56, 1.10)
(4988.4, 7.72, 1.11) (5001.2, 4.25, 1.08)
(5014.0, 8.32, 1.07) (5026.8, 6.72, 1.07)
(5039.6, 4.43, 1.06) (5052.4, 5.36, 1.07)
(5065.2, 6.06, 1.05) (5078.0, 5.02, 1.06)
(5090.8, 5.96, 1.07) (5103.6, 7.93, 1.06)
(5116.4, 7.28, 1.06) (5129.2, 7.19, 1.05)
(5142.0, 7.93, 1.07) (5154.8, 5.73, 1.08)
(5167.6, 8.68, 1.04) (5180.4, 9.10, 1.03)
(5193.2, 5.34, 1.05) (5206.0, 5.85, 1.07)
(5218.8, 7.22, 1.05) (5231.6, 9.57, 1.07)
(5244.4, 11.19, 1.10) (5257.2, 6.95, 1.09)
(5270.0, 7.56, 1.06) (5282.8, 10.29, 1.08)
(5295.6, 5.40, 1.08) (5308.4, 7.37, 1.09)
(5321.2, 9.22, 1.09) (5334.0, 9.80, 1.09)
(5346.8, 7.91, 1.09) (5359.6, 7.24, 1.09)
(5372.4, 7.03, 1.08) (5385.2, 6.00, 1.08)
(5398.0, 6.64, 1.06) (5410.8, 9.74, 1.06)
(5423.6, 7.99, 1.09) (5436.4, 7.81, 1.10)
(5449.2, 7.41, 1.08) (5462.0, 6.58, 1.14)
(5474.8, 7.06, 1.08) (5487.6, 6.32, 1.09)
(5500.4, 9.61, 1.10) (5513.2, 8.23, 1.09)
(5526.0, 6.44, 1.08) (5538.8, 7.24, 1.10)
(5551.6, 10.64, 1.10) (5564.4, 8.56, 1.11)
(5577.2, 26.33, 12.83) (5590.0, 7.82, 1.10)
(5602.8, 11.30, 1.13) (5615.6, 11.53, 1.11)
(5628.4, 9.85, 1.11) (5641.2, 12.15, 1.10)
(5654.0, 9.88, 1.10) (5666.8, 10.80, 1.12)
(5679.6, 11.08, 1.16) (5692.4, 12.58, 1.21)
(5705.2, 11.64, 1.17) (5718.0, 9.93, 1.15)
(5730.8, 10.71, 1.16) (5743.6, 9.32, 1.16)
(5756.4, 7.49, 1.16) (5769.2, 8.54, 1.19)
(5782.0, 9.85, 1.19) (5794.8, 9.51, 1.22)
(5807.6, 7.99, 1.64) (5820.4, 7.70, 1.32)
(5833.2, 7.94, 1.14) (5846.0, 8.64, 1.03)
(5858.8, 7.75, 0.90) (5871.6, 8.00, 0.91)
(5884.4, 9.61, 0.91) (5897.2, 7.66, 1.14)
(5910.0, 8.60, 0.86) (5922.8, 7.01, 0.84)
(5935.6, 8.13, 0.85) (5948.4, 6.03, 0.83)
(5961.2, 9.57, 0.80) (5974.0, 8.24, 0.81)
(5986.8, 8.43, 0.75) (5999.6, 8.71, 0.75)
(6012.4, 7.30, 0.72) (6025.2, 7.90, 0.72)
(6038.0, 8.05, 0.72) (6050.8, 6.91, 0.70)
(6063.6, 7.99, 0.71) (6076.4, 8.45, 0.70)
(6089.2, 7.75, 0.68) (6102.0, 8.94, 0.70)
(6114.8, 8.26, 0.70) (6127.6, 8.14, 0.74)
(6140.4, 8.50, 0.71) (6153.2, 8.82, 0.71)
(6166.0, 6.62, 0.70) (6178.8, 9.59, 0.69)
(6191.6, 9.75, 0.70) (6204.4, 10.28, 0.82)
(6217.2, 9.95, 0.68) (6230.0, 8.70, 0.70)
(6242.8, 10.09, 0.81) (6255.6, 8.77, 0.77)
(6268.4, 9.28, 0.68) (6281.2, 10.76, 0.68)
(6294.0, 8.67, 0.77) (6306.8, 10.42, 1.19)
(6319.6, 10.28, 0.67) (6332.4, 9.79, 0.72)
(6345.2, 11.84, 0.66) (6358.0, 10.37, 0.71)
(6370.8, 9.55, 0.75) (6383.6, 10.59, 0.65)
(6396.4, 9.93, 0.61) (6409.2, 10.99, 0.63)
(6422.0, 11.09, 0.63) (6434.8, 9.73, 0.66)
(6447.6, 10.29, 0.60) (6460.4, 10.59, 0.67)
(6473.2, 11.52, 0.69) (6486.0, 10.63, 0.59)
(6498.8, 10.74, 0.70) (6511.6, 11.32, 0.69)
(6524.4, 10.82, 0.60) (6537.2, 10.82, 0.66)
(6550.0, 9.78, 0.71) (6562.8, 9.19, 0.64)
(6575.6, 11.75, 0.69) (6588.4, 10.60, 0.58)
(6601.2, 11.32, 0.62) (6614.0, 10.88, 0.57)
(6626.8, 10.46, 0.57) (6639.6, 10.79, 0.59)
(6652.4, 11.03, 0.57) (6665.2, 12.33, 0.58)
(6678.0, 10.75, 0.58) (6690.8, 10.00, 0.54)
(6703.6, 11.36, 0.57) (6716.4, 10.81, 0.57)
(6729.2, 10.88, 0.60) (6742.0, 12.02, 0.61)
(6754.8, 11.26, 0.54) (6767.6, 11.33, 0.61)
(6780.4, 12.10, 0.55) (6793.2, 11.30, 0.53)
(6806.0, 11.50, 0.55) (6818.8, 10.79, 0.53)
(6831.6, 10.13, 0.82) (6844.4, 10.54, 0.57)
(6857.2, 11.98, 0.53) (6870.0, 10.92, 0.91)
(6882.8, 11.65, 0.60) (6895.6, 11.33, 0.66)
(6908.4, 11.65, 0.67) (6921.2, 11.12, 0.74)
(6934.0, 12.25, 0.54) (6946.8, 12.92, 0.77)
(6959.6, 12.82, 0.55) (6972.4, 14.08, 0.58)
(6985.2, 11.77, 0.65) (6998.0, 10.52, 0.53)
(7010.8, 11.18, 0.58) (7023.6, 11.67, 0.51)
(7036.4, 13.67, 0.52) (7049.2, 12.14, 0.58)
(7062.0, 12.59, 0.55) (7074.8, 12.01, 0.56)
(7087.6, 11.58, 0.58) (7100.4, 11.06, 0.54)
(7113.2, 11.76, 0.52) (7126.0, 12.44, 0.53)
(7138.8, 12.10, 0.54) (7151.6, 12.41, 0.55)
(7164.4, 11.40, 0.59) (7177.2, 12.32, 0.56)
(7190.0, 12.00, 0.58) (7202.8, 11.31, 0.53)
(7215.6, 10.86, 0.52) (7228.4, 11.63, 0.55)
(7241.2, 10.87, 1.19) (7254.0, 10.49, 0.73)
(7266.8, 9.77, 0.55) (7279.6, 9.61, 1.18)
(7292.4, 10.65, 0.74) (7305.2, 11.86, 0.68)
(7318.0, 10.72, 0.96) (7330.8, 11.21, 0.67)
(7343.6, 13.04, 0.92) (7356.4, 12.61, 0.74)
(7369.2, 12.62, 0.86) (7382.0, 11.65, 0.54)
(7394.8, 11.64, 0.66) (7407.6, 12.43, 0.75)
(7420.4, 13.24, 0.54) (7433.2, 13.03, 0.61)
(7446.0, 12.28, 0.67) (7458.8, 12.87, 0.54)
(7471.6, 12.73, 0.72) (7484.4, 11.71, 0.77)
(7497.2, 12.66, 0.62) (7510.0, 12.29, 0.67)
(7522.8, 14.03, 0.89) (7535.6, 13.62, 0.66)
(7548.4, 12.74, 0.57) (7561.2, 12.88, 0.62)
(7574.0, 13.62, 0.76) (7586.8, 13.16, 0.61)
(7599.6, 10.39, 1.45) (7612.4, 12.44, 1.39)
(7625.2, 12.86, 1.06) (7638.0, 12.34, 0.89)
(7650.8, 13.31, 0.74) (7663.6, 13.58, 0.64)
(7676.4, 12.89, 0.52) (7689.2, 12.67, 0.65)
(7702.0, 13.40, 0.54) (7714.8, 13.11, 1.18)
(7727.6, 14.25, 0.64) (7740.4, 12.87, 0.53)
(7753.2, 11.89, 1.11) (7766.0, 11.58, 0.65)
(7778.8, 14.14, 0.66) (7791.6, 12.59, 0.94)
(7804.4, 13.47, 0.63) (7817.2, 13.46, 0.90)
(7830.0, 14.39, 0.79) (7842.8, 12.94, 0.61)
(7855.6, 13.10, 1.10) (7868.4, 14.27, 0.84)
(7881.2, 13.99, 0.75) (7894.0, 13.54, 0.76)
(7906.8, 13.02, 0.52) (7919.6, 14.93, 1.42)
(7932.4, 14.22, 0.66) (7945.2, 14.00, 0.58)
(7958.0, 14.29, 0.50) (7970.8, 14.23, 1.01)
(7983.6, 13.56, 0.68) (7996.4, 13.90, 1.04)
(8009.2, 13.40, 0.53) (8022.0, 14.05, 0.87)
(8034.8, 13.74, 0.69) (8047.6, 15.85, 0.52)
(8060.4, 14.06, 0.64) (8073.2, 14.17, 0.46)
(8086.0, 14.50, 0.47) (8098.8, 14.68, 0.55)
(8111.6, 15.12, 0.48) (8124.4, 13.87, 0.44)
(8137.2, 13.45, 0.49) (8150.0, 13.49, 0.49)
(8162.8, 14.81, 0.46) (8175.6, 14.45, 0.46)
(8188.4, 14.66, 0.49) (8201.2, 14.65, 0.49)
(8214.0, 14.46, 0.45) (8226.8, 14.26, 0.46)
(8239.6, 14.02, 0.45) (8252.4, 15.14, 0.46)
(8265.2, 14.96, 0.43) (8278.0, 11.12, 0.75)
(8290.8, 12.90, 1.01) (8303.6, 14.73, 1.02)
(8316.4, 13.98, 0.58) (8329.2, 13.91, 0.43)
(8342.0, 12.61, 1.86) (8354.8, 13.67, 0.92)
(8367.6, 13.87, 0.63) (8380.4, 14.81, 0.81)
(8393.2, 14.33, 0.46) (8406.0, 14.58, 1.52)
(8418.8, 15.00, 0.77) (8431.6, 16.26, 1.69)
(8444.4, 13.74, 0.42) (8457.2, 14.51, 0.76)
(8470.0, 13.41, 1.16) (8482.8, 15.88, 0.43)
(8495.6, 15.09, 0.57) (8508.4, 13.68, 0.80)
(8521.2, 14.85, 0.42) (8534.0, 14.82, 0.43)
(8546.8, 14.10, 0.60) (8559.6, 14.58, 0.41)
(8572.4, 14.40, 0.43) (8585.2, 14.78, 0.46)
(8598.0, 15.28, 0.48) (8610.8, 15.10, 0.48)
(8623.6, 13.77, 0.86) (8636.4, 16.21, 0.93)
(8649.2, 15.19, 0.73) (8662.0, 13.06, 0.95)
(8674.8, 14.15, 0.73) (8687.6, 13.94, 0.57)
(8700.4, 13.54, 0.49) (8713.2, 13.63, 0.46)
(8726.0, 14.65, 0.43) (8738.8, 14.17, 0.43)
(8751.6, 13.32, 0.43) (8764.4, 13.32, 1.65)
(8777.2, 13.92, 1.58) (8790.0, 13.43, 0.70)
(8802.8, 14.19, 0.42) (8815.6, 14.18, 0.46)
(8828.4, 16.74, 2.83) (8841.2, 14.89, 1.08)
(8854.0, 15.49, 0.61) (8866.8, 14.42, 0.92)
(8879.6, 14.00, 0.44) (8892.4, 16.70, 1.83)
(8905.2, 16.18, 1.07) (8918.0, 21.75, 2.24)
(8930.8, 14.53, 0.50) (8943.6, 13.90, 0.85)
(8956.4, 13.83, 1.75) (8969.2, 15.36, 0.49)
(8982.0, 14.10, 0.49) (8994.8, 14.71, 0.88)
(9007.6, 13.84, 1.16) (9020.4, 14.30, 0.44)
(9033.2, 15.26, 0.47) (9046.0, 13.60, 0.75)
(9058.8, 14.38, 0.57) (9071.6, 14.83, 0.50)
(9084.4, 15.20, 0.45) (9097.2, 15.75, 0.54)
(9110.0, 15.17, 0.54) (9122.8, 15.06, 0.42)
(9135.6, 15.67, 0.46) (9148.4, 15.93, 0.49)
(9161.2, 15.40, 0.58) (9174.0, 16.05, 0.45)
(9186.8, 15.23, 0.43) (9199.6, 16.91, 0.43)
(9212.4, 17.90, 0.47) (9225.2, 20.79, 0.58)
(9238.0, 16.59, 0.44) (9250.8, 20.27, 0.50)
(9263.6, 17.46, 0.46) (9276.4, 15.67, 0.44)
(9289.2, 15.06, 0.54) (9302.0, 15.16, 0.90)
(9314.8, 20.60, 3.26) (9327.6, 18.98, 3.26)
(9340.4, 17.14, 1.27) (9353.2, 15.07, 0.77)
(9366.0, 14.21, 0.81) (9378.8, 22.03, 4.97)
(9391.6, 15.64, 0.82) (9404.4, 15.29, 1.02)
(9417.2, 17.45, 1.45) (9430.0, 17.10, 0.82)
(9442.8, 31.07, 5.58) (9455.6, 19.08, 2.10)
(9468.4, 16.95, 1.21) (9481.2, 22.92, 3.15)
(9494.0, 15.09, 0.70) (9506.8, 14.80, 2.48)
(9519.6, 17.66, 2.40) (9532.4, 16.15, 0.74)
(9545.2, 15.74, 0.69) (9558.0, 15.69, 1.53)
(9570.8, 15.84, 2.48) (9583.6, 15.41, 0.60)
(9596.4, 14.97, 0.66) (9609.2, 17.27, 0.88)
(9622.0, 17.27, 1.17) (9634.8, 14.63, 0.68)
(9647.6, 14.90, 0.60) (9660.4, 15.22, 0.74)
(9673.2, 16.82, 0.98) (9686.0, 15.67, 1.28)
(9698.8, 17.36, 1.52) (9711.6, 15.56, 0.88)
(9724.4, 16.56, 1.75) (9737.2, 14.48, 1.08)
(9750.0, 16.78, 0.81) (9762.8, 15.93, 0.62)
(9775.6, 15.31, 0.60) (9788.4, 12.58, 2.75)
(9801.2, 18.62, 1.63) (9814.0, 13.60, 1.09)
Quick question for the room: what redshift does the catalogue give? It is 0.405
